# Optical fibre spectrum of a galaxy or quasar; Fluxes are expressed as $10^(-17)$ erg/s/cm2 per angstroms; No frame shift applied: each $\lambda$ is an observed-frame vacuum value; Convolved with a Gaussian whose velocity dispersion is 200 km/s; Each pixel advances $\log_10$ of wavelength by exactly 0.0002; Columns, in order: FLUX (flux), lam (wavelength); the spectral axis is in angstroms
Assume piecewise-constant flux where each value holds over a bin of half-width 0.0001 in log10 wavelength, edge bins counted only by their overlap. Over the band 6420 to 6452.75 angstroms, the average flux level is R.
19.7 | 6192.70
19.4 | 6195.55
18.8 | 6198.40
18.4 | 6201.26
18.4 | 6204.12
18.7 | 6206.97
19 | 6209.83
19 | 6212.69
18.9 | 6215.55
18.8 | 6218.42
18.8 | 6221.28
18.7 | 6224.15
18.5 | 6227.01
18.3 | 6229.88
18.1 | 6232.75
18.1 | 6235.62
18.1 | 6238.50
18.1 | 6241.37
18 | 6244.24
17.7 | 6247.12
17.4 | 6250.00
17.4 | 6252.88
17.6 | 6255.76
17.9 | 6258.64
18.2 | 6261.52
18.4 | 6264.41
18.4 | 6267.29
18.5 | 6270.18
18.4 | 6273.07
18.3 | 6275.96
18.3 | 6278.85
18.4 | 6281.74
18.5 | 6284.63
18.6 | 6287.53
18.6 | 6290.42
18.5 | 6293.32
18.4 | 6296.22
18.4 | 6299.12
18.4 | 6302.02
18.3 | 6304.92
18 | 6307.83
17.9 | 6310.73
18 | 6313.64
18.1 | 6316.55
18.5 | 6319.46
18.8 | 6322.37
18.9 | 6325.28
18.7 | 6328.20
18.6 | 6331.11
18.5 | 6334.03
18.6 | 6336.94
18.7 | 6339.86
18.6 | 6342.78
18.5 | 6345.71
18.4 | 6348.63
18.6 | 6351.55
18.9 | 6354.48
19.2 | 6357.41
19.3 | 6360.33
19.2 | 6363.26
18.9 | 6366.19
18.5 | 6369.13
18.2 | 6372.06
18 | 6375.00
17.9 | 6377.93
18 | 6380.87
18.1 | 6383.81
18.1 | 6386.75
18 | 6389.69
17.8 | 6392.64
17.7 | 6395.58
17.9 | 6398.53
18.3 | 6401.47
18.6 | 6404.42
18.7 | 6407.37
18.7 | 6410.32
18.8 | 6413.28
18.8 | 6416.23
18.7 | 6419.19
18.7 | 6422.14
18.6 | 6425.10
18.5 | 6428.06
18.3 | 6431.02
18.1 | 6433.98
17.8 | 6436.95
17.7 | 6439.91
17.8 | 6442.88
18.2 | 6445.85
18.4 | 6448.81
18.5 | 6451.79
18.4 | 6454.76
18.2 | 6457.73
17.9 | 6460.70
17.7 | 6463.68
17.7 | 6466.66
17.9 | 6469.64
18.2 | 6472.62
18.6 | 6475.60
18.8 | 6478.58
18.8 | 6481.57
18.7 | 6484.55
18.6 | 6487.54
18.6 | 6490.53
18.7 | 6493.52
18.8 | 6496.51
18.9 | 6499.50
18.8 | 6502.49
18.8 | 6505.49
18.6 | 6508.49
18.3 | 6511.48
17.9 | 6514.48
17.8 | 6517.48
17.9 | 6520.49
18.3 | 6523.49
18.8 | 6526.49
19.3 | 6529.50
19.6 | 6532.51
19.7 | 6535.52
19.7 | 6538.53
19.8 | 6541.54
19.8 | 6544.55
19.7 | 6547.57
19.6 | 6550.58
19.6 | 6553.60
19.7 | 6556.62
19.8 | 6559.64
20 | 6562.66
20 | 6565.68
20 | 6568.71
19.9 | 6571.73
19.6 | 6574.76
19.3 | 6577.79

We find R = 18.2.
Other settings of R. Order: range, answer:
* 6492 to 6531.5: 18.5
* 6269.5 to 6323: 18.4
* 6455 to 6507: 18.5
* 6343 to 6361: 18.8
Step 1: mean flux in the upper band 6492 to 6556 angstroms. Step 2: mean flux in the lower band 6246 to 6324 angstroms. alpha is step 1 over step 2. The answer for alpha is 1.0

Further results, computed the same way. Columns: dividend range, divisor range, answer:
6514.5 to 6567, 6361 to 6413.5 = 1.06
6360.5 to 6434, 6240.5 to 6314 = 1.01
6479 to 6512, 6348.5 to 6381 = 1.00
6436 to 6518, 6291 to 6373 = 0.99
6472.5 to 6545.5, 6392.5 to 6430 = 1.02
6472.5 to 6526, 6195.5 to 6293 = 1.01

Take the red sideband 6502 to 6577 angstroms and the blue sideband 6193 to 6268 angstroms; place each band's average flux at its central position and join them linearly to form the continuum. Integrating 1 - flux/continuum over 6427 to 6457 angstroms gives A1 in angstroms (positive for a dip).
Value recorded 1.3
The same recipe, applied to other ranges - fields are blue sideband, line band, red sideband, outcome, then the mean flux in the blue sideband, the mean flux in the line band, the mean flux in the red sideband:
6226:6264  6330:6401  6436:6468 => -1.66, 18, 18.4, 18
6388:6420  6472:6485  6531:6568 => 0.29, 18.4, 18.6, 19.8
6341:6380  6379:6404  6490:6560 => 0.91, 18.6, 18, 19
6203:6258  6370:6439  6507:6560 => 1.76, 18.3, 18.3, 19.1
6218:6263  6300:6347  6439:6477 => -0.91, 18.1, 18.4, 18.1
